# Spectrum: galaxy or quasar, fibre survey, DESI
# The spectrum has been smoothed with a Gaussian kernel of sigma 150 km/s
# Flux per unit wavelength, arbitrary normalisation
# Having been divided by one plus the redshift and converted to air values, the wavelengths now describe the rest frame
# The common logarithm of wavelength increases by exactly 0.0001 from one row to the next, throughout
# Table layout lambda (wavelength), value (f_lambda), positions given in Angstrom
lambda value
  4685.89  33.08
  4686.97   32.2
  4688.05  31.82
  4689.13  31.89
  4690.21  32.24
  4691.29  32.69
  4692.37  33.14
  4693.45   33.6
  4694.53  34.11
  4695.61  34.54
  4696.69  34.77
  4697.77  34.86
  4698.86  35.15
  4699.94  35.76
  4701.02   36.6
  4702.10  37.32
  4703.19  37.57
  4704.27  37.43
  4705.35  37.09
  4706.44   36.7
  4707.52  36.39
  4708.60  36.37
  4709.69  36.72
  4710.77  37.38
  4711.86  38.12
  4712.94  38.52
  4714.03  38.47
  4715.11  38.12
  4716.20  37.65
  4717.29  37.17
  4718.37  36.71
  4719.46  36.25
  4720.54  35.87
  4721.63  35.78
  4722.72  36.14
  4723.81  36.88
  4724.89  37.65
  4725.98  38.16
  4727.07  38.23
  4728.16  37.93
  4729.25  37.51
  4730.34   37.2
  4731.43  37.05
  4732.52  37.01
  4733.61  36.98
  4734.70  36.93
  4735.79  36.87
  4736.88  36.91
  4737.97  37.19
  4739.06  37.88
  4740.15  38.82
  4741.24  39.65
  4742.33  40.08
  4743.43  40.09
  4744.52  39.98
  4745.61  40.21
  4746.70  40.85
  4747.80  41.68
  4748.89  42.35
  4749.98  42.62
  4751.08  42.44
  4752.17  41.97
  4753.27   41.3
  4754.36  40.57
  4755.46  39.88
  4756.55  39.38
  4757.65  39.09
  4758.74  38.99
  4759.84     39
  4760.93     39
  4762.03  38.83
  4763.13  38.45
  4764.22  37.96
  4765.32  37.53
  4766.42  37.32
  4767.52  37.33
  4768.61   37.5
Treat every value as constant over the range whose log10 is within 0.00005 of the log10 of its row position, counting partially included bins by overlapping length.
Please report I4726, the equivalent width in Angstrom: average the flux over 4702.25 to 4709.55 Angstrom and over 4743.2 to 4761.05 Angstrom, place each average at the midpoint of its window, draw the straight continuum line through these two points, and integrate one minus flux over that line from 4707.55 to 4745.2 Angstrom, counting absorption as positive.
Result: 0.93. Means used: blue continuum 36.9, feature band 37.6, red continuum 40.6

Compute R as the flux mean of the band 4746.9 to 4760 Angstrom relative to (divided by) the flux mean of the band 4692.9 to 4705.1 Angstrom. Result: 1.14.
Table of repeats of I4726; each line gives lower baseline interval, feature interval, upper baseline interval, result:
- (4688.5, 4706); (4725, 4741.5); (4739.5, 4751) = 0.7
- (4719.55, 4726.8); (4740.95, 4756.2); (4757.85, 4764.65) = -1.1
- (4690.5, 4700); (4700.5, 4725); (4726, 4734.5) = -0.9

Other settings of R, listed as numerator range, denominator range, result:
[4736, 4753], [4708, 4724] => 1.08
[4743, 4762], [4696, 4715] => 1.10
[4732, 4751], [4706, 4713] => 1.06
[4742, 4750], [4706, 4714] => 1.10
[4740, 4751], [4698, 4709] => 1.11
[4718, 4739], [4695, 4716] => 1.01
